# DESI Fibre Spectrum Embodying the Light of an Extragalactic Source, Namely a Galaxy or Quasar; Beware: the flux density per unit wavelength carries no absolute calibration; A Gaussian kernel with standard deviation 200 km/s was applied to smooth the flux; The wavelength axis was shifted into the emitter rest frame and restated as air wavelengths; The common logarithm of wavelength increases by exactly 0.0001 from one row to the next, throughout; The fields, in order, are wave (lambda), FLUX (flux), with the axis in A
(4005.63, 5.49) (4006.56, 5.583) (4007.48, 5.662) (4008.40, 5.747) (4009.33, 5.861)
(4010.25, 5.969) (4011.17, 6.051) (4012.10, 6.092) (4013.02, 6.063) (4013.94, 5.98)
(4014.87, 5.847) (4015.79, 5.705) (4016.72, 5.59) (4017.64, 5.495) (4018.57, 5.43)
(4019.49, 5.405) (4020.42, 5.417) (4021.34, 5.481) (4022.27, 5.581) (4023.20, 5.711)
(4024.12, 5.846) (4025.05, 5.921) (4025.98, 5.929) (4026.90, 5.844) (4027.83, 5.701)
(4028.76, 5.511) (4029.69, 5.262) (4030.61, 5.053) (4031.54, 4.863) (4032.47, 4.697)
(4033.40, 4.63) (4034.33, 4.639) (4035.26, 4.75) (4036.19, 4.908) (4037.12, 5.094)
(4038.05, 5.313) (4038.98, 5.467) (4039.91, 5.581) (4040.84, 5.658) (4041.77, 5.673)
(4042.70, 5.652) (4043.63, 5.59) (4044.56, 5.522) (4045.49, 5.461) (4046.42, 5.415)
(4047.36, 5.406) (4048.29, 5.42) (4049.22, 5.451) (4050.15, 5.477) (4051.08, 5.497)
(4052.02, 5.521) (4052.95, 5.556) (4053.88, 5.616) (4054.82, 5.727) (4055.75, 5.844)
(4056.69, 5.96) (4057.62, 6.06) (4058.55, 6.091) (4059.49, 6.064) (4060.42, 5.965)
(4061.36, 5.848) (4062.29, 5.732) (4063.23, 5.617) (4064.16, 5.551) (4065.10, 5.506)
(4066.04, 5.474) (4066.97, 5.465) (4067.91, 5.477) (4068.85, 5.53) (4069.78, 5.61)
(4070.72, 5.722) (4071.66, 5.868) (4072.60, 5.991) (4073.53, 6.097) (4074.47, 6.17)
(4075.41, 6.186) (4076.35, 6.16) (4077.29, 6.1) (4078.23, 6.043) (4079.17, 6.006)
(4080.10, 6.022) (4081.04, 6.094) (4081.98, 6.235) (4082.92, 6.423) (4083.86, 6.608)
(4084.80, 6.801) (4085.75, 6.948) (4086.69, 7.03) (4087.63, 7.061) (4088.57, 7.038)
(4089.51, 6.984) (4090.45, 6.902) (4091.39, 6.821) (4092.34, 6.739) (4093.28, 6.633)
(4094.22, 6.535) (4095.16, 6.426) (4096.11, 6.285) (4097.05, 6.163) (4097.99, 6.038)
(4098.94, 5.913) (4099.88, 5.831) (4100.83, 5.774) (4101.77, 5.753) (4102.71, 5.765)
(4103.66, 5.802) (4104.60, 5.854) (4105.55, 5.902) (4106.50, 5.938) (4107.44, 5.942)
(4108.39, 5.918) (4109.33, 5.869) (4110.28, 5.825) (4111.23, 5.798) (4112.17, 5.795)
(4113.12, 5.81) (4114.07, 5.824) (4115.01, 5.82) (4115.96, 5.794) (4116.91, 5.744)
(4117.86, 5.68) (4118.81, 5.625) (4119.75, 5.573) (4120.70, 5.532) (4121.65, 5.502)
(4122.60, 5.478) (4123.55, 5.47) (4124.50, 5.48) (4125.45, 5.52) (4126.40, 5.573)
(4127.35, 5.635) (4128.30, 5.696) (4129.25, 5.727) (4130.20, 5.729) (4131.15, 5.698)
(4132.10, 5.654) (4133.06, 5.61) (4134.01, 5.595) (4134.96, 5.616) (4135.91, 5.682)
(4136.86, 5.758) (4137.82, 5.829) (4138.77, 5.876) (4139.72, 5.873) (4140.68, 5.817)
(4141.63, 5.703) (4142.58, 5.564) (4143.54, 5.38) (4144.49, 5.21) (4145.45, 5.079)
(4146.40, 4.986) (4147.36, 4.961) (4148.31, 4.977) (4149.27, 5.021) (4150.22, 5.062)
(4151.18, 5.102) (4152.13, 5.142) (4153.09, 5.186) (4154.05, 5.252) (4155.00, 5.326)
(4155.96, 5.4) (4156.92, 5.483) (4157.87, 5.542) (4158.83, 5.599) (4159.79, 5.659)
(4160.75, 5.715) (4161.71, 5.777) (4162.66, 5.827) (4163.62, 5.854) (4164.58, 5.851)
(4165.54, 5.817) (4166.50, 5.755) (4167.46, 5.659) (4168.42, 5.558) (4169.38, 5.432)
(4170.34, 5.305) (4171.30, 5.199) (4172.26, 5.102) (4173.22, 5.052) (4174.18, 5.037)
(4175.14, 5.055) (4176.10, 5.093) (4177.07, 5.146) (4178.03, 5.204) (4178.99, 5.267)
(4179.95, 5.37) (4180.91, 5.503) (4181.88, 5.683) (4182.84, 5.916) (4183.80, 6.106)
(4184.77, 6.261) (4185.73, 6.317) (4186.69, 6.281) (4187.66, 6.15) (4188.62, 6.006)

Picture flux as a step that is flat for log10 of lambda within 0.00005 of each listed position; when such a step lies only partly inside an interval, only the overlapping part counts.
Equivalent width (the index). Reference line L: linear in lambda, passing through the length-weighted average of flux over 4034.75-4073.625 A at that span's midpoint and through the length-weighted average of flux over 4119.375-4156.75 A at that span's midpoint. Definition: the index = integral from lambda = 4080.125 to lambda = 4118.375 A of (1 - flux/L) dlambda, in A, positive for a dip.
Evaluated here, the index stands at -4.6 A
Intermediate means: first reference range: 5.6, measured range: 6.2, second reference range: 5.47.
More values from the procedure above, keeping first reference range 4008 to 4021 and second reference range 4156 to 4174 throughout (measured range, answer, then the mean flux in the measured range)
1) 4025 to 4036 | 1.03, 5.2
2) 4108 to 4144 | -0.51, 5.69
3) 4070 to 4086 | -1.45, 6.18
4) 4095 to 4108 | -0.70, 5.94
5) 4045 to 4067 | 0.17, 5.66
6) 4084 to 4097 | -2.54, 6.76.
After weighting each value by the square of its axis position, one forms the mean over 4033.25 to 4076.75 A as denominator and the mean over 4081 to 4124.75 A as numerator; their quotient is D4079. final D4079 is 1.11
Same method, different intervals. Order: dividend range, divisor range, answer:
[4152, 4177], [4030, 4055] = 1.09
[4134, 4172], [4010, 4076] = 1.03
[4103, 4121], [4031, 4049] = 1.14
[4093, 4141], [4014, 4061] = 1.09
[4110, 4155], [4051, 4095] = 0.93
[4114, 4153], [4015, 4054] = 1.07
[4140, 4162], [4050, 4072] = 0.98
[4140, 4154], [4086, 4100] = 0.82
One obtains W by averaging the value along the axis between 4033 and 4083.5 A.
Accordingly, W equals 5.67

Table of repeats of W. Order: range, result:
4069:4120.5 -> 6.13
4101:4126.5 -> 5.73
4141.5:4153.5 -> 5.17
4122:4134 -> 5.6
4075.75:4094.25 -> 6.56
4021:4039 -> 5.3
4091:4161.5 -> 5.68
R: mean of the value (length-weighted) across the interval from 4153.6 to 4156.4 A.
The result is 5.33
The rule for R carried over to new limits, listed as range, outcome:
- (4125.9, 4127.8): 5.6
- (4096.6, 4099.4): 6.03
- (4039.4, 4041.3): 5.62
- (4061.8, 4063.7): 5.7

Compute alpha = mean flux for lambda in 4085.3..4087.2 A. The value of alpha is 7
